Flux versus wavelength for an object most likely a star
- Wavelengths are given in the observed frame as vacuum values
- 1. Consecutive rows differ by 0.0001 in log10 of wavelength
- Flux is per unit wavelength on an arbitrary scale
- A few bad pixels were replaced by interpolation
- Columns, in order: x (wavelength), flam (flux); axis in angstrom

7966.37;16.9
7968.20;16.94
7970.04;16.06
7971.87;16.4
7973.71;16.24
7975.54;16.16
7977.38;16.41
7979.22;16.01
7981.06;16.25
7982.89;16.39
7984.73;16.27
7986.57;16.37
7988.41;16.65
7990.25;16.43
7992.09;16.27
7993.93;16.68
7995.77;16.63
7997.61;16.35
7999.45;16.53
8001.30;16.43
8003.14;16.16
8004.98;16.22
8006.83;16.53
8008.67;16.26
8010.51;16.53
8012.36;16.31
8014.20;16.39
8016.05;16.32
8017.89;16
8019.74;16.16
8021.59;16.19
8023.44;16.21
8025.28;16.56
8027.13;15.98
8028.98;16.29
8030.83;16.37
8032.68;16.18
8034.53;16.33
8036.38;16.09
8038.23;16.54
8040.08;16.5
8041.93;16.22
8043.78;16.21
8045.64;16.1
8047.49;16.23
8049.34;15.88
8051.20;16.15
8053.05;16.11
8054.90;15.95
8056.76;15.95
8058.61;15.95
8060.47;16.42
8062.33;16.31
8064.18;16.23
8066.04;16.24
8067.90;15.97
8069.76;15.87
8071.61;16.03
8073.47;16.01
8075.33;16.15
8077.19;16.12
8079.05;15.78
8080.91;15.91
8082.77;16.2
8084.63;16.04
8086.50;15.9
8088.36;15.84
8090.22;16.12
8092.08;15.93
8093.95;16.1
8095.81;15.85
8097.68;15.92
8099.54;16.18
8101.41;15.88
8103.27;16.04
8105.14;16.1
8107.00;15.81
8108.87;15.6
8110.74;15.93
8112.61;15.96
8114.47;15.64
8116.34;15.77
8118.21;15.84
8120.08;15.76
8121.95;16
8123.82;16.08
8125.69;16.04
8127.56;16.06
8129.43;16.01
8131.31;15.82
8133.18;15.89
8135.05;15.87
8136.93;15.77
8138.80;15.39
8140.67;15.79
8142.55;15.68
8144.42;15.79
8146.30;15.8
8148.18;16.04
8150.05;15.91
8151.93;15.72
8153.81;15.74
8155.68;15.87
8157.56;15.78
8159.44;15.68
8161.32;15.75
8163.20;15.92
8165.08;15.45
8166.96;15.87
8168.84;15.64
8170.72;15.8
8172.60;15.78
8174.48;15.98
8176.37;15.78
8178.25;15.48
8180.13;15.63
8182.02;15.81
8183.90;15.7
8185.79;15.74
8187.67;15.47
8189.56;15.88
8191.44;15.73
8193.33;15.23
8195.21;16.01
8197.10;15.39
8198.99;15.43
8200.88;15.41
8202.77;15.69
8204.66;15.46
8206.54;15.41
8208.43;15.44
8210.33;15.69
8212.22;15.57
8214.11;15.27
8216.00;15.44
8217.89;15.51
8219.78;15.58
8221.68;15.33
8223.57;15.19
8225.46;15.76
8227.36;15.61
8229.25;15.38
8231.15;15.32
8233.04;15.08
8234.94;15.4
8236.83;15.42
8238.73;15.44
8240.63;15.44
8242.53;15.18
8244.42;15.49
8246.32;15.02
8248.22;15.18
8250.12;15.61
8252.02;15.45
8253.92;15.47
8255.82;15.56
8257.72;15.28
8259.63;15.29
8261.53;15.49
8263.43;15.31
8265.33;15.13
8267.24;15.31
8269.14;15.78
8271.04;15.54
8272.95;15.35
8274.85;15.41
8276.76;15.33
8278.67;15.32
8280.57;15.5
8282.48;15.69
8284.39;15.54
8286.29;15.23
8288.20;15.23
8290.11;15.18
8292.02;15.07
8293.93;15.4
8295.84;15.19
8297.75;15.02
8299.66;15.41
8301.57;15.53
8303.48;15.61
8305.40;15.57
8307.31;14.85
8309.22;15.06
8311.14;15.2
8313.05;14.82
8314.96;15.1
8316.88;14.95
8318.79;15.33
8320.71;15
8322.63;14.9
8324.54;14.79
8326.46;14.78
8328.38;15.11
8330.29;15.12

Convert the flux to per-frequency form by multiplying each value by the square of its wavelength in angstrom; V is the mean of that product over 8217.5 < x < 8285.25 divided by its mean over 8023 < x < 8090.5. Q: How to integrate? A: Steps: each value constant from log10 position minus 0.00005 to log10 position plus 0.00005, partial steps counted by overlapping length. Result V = 1.0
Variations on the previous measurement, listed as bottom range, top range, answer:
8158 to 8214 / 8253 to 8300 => 1.00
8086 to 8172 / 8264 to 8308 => 1.01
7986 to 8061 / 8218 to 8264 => 1.00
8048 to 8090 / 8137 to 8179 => 1.00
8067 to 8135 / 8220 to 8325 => 1.00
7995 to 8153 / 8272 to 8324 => 1.00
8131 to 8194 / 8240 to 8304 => 1.00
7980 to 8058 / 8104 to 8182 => 1.00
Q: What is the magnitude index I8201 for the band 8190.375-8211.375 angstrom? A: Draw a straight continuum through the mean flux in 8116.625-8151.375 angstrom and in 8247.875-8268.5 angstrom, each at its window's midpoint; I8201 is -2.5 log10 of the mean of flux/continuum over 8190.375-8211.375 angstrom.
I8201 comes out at 0.00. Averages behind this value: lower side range 15.9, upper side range 15.4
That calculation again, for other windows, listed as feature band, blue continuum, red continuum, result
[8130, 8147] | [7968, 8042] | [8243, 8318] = 0.006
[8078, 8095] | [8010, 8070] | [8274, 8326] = 0.003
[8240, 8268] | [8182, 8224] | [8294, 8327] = 0.000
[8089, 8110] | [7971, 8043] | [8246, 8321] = 0.002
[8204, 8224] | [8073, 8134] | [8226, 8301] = 0.006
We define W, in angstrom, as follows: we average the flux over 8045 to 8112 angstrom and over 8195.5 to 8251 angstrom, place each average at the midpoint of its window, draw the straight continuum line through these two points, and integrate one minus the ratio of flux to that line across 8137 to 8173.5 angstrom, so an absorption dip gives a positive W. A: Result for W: -0.1 angstrom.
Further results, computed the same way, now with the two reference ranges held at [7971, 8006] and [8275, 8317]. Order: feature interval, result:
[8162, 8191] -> -0.1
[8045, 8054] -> 0.0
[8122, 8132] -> -0.1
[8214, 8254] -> 0.3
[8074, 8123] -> 0.1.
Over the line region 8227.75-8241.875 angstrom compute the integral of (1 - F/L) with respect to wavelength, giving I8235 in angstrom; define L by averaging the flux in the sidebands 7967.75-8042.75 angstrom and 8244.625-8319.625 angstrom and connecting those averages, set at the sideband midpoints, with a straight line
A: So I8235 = 0.1 angstrom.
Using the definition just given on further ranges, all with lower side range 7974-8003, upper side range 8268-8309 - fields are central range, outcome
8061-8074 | 0.0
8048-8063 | 0.1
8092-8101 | 0.0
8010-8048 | -0.1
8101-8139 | 0.1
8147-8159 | 0.0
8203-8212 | 0.1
